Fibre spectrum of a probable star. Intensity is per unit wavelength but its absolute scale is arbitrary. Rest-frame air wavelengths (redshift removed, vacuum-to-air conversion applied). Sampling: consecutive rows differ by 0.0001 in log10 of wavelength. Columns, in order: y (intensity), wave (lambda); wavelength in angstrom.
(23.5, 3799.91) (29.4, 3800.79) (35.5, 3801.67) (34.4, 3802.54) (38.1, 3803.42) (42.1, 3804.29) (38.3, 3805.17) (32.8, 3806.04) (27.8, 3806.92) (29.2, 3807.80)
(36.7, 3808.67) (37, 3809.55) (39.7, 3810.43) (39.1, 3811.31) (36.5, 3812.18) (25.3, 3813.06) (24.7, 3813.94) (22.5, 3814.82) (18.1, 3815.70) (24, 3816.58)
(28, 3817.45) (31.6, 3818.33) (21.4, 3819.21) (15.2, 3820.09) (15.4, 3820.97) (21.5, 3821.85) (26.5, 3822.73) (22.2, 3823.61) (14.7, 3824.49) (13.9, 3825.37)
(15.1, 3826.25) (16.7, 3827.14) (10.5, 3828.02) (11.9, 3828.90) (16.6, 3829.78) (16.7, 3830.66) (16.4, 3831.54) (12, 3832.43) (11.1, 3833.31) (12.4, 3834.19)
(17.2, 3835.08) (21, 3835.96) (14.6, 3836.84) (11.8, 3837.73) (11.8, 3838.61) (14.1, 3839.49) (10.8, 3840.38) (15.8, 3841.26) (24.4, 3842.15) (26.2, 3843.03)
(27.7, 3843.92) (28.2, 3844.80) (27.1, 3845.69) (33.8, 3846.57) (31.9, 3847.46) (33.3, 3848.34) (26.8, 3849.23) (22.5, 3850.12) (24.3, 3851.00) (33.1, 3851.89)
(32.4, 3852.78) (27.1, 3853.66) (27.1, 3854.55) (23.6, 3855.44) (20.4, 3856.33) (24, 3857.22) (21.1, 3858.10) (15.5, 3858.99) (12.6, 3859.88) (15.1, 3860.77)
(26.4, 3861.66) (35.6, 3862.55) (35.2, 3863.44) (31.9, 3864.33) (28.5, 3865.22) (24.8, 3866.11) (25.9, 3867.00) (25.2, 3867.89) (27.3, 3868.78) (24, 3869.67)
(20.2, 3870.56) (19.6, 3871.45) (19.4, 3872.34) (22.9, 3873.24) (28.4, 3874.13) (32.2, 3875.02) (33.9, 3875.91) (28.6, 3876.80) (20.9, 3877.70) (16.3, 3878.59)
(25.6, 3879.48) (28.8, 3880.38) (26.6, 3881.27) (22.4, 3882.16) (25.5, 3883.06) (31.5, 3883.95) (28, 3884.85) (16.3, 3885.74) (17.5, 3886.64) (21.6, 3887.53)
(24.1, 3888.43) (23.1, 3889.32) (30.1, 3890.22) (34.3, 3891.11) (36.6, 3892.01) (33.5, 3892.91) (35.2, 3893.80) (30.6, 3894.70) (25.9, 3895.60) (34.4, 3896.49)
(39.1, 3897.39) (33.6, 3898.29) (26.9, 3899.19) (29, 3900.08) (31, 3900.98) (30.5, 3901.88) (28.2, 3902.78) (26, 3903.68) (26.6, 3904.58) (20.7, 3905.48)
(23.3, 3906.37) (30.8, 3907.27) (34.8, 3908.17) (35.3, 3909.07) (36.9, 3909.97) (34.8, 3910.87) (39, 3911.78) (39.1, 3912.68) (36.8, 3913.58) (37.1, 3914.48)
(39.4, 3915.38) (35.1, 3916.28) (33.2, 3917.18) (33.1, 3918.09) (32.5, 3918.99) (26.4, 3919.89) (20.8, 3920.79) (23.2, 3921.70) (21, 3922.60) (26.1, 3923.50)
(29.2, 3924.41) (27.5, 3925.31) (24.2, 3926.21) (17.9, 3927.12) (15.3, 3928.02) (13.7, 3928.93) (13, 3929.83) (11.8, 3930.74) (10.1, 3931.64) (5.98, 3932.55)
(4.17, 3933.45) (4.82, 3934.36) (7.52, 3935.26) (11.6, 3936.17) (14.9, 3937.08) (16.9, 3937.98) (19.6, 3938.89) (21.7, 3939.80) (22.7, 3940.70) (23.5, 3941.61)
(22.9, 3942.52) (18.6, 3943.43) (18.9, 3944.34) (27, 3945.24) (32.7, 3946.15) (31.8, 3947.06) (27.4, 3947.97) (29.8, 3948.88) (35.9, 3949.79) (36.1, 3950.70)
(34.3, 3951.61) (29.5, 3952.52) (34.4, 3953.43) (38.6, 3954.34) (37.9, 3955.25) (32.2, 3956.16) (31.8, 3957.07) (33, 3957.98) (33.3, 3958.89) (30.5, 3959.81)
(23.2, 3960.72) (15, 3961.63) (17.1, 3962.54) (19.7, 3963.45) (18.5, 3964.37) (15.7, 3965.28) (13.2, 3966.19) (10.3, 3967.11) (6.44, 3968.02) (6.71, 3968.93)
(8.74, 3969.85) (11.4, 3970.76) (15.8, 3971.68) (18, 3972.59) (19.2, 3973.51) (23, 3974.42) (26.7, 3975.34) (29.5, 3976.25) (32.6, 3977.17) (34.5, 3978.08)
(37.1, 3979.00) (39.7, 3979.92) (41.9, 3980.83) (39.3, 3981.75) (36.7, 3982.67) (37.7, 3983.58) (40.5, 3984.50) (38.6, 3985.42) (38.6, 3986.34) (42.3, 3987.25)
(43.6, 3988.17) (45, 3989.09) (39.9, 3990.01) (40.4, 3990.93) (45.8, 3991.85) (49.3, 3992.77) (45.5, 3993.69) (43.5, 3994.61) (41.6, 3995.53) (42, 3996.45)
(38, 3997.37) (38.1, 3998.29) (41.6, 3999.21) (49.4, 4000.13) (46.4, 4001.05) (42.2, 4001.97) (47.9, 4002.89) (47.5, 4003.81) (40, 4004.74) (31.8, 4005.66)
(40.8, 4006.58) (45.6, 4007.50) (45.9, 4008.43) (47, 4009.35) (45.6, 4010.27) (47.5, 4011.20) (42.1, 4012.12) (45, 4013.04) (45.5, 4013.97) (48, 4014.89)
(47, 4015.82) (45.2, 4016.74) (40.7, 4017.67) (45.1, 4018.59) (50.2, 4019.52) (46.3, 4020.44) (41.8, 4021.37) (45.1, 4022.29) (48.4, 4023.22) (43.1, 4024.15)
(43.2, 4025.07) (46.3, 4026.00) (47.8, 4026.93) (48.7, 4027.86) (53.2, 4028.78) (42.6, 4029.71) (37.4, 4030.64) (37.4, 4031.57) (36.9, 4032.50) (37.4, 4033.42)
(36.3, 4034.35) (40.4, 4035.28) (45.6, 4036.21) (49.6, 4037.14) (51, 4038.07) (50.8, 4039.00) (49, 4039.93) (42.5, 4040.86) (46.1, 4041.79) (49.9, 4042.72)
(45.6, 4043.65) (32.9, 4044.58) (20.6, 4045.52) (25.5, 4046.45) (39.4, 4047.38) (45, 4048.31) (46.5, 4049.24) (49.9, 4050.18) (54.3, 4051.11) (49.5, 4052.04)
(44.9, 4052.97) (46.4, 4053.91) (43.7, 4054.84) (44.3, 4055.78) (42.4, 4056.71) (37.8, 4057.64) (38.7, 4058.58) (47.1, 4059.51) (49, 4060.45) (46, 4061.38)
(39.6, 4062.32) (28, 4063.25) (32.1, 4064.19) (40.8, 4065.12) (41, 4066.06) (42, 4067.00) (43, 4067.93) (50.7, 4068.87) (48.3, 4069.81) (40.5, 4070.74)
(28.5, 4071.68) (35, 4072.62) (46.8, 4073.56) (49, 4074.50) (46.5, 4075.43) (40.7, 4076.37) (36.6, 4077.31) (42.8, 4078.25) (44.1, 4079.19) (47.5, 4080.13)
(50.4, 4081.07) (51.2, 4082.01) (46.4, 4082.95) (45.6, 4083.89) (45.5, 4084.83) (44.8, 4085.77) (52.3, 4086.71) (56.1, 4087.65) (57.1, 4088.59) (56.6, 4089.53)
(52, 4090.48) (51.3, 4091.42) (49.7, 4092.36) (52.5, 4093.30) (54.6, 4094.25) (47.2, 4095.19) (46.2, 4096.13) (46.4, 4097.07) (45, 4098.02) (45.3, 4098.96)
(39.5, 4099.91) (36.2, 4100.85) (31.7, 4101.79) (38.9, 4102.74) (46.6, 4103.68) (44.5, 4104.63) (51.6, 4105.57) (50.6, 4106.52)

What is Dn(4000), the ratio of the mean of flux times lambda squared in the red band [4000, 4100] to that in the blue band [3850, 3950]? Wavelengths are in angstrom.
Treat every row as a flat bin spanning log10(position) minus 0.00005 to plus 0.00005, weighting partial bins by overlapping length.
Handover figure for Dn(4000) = 1.9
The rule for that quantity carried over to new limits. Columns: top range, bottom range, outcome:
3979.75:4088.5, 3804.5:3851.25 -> 2.12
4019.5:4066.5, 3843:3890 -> 1.84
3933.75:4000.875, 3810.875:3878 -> 1.37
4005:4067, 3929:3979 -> 2.07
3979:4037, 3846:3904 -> 1.71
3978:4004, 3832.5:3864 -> 1.99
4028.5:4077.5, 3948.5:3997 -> 1.43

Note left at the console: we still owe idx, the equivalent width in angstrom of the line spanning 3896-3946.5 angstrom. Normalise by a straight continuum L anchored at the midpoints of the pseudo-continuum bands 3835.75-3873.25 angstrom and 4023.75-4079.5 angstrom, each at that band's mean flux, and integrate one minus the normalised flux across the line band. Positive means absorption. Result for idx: 8.24 angstrom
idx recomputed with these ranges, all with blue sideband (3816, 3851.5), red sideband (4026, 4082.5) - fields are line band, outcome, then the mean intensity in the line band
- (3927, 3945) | 9.3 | 14.9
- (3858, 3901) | -3.1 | 26.6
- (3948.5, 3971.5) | 6.2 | 24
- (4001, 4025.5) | -3.7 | 44.6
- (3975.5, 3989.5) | -1.1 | 38.2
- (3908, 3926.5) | -2.0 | 31.7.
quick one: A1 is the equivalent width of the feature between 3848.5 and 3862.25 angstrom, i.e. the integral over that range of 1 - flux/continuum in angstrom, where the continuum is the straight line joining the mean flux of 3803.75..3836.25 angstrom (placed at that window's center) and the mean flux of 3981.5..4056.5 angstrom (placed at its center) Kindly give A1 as 1.6 angstrom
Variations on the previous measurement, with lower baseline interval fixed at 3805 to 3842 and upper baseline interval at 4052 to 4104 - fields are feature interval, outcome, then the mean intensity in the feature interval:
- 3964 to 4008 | 3.04 angstrom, 34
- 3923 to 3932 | 3.45 angstrom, 19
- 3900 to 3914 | -1.21 angstrom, 31.5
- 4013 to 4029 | -2.70 angstrom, 46.1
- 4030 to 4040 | -0.47 angstrom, 42.6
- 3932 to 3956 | 6.70 angstrom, 23.5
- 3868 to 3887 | 1.17 angstrom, 24.6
